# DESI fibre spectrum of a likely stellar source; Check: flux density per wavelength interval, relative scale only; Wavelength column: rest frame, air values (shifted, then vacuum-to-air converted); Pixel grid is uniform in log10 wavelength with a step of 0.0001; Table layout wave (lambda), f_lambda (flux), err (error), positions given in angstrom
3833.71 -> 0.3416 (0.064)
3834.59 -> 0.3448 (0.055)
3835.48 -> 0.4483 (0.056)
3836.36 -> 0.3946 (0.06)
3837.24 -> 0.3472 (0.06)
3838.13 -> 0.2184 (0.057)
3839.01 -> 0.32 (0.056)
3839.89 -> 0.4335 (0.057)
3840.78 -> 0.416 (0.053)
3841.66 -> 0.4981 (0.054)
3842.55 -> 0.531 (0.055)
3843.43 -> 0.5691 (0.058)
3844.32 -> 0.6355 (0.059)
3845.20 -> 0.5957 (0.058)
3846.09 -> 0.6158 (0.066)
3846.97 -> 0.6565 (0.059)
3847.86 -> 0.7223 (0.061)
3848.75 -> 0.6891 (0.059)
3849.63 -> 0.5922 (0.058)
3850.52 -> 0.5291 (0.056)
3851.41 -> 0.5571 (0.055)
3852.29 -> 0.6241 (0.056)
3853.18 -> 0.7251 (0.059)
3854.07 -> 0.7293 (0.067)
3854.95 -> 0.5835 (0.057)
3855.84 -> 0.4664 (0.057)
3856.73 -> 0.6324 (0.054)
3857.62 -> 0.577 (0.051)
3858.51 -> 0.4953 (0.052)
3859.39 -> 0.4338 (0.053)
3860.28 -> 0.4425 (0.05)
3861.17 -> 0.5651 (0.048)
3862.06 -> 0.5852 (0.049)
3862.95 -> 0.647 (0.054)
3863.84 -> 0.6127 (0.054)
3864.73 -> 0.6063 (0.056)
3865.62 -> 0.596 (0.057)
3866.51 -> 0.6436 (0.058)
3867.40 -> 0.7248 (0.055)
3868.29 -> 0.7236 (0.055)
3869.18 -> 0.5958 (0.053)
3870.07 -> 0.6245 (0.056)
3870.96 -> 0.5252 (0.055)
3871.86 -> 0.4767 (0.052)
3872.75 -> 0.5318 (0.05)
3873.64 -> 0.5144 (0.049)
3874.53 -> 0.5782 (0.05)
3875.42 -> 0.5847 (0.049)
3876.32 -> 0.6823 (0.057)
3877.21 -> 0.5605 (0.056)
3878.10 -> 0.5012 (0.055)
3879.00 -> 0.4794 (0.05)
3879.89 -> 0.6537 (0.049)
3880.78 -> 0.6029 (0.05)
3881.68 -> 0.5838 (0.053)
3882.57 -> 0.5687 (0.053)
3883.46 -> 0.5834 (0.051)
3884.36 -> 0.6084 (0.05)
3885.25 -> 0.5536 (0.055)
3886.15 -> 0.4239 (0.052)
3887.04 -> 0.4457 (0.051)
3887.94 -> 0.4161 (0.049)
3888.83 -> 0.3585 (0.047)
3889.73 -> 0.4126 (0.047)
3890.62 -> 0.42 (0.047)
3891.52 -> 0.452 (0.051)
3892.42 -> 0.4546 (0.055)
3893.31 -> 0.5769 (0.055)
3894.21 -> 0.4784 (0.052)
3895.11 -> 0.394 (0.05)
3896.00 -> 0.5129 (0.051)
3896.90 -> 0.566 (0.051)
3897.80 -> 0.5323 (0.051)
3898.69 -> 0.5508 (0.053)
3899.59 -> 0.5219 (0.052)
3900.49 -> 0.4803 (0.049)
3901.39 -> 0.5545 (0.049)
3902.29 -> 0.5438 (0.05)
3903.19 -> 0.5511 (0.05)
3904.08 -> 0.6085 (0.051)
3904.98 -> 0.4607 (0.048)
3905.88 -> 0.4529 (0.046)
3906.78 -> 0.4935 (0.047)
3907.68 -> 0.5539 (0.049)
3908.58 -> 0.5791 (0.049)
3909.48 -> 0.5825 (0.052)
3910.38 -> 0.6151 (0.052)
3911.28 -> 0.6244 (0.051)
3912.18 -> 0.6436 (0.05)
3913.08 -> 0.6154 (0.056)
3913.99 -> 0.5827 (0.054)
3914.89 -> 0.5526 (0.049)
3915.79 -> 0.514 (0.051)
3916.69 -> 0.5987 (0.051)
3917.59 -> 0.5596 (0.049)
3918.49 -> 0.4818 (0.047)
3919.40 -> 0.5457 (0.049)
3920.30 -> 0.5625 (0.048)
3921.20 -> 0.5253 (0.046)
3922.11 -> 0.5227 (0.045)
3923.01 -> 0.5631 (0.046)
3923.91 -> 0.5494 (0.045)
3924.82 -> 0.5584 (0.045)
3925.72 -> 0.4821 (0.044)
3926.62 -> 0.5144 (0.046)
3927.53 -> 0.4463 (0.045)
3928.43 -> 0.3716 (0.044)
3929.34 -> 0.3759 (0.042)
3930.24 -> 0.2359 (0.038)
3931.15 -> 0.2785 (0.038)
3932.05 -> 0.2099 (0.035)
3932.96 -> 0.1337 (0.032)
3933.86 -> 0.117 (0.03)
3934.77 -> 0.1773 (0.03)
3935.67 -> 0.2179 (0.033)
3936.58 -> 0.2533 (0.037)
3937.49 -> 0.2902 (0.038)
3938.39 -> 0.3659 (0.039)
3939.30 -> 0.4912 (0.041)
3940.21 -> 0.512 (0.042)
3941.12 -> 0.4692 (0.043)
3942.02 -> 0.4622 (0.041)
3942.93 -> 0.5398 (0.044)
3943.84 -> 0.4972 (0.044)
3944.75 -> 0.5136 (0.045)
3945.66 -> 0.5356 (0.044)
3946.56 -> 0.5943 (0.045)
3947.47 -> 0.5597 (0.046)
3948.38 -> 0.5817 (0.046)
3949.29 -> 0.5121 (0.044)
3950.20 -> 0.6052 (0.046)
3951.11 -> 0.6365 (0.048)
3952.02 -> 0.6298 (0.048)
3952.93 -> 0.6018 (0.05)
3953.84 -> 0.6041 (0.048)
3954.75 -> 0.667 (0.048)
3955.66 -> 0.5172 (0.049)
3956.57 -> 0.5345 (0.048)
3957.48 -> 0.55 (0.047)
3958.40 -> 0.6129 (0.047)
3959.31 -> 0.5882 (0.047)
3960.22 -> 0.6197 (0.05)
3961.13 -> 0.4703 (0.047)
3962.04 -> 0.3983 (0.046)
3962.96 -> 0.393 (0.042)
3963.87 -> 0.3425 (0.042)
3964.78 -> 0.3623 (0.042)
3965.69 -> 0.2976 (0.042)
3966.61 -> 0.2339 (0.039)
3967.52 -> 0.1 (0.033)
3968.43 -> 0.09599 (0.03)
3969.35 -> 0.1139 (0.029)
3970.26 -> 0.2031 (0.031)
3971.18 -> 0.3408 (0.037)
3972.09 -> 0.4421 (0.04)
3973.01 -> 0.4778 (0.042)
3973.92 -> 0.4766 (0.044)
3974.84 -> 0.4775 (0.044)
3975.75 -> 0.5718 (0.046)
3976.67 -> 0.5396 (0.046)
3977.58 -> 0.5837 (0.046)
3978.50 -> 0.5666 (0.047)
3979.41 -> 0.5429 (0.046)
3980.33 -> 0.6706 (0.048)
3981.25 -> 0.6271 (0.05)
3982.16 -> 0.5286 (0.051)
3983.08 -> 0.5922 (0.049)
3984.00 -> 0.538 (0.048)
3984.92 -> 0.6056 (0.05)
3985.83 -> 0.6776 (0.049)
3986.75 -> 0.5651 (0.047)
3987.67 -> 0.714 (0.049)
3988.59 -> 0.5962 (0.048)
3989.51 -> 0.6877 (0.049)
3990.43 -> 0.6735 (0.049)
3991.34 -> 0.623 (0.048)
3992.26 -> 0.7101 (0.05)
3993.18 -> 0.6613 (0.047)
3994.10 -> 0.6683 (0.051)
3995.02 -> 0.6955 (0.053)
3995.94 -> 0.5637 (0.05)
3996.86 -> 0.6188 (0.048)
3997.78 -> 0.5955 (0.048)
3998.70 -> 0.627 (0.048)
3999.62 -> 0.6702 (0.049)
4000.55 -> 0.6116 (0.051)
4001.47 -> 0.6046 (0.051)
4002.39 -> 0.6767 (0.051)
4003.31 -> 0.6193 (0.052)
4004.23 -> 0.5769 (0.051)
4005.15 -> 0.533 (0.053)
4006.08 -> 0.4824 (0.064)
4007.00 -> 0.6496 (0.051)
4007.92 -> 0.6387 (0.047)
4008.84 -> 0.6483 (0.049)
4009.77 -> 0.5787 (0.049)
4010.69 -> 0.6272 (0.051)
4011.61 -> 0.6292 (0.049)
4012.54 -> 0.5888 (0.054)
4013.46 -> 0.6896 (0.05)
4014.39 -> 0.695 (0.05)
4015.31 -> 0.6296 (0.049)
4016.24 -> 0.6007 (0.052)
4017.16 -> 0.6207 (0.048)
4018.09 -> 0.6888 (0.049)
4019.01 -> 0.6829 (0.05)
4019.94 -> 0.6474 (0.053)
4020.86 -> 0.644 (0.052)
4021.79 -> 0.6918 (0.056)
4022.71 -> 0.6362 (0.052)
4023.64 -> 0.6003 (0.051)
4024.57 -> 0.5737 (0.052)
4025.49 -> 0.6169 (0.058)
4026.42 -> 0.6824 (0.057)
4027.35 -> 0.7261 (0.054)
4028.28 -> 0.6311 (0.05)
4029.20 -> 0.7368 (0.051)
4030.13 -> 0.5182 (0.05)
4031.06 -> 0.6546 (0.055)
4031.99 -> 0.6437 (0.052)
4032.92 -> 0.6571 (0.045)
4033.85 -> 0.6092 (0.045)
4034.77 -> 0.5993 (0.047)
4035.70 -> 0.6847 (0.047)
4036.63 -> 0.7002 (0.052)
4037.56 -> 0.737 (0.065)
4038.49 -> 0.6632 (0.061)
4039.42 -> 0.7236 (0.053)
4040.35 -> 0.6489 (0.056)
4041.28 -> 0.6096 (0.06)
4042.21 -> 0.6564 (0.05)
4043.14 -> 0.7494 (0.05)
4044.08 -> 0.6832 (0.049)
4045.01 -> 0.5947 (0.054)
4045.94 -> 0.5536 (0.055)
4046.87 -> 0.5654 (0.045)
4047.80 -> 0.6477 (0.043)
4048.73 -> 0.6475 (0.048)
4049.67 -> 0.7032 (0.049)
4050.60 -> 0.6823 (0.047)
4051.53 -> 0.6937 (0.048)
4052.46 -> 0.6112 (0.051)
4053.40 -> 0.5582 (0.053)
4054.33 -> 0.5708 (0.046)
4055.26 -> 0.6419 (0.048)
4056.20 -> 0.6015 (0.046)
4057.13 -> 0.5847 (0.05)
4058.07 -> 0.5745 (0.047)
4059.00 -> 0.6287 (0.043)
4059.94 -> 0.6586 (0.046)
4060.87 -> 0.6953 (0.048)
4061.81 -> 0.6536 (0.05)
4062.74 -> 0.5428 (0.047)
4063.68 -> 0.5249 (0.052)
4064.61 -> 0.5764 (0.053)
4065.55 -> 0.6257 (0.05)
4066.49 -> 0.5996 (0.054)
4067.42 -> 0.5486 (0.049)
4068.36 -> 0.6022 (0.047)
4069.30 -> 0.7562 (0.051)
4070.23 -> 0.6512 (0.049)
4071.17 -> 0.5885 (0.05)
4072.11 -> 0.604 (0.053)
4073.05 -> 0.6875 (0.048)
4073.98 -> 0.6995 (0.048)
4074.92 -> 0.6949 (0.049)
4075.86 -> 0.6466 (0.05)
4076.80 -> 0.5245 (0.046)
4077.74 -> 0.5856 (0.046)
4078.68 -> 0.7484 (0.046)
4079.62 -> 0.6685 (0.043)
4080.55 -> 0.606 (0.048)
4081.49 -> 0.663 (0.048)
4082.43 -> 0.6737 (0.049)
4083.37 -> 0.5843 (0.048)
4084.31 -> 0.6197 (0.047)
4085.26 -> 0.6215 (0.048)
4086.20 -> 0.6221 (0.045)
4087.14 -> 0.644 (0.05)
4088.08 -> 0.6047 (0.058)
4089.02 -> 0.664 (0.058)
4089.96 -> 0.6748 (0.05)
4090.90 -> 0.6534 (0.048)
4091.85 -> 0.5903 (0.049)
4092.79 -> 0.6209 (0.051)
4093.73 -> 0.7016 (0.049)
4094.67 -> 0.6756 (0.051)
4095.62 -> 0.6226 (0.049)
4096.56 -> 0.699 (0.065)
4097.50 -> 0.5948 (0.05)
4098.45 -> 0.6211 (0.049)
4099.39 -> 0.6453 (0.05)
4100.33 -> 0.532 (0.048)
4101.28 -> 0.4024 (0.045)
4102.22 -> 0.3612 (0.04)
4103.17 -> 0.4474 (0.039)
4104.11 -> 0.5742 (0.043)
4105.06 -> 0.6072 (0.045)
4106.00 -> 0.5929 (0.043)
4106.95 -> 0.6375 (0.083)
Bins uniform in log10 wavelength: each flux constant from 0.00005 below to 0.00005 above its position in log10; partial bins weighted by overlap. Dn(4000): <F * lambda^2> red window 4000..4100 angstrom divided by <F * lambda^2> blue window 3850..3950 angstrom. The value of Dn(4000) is 1.3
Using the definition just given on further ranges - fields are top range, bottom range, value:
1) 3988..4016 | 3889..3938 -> 1.40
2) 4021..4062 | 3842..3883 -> 1.19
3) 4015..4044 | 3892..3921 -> 1.28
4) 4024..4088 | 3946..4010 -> 1.22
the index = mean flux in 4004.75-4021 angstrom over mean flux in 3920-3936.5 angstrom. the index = 1.67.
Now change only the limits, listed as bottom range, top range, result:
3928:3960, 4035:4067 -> 1.40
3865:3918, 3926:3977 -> 0.78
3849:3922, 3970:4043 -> 1.12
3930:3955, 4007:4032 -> 1.46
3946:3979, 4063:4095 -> 1.35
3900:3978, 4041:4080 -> 1.34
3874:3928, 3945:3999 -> 0.99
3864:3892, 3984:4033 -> 1.15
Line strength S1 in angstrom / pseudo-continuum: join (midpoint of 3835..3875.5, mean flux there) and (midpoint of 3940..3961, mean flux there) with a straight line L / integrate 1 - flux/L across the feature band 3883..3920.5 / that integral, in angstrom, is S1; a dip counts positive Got 2.4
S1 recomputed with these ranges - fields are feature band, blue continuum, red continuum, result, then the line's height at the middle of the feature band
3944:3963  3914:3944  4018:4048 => -3.33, 0.478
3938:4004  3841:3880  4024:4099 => 8.95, 0.615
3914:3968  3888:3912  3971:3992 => 8.41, 0.544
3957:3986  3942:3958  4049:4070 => 6.12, 0.577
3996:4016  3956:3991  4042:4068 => -2.91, 0.539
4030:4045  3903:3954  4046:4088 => -1.58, 0.597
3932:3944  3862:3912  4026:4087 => 4.92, 0.574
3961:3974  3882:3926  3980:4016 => 6.25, 0.593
